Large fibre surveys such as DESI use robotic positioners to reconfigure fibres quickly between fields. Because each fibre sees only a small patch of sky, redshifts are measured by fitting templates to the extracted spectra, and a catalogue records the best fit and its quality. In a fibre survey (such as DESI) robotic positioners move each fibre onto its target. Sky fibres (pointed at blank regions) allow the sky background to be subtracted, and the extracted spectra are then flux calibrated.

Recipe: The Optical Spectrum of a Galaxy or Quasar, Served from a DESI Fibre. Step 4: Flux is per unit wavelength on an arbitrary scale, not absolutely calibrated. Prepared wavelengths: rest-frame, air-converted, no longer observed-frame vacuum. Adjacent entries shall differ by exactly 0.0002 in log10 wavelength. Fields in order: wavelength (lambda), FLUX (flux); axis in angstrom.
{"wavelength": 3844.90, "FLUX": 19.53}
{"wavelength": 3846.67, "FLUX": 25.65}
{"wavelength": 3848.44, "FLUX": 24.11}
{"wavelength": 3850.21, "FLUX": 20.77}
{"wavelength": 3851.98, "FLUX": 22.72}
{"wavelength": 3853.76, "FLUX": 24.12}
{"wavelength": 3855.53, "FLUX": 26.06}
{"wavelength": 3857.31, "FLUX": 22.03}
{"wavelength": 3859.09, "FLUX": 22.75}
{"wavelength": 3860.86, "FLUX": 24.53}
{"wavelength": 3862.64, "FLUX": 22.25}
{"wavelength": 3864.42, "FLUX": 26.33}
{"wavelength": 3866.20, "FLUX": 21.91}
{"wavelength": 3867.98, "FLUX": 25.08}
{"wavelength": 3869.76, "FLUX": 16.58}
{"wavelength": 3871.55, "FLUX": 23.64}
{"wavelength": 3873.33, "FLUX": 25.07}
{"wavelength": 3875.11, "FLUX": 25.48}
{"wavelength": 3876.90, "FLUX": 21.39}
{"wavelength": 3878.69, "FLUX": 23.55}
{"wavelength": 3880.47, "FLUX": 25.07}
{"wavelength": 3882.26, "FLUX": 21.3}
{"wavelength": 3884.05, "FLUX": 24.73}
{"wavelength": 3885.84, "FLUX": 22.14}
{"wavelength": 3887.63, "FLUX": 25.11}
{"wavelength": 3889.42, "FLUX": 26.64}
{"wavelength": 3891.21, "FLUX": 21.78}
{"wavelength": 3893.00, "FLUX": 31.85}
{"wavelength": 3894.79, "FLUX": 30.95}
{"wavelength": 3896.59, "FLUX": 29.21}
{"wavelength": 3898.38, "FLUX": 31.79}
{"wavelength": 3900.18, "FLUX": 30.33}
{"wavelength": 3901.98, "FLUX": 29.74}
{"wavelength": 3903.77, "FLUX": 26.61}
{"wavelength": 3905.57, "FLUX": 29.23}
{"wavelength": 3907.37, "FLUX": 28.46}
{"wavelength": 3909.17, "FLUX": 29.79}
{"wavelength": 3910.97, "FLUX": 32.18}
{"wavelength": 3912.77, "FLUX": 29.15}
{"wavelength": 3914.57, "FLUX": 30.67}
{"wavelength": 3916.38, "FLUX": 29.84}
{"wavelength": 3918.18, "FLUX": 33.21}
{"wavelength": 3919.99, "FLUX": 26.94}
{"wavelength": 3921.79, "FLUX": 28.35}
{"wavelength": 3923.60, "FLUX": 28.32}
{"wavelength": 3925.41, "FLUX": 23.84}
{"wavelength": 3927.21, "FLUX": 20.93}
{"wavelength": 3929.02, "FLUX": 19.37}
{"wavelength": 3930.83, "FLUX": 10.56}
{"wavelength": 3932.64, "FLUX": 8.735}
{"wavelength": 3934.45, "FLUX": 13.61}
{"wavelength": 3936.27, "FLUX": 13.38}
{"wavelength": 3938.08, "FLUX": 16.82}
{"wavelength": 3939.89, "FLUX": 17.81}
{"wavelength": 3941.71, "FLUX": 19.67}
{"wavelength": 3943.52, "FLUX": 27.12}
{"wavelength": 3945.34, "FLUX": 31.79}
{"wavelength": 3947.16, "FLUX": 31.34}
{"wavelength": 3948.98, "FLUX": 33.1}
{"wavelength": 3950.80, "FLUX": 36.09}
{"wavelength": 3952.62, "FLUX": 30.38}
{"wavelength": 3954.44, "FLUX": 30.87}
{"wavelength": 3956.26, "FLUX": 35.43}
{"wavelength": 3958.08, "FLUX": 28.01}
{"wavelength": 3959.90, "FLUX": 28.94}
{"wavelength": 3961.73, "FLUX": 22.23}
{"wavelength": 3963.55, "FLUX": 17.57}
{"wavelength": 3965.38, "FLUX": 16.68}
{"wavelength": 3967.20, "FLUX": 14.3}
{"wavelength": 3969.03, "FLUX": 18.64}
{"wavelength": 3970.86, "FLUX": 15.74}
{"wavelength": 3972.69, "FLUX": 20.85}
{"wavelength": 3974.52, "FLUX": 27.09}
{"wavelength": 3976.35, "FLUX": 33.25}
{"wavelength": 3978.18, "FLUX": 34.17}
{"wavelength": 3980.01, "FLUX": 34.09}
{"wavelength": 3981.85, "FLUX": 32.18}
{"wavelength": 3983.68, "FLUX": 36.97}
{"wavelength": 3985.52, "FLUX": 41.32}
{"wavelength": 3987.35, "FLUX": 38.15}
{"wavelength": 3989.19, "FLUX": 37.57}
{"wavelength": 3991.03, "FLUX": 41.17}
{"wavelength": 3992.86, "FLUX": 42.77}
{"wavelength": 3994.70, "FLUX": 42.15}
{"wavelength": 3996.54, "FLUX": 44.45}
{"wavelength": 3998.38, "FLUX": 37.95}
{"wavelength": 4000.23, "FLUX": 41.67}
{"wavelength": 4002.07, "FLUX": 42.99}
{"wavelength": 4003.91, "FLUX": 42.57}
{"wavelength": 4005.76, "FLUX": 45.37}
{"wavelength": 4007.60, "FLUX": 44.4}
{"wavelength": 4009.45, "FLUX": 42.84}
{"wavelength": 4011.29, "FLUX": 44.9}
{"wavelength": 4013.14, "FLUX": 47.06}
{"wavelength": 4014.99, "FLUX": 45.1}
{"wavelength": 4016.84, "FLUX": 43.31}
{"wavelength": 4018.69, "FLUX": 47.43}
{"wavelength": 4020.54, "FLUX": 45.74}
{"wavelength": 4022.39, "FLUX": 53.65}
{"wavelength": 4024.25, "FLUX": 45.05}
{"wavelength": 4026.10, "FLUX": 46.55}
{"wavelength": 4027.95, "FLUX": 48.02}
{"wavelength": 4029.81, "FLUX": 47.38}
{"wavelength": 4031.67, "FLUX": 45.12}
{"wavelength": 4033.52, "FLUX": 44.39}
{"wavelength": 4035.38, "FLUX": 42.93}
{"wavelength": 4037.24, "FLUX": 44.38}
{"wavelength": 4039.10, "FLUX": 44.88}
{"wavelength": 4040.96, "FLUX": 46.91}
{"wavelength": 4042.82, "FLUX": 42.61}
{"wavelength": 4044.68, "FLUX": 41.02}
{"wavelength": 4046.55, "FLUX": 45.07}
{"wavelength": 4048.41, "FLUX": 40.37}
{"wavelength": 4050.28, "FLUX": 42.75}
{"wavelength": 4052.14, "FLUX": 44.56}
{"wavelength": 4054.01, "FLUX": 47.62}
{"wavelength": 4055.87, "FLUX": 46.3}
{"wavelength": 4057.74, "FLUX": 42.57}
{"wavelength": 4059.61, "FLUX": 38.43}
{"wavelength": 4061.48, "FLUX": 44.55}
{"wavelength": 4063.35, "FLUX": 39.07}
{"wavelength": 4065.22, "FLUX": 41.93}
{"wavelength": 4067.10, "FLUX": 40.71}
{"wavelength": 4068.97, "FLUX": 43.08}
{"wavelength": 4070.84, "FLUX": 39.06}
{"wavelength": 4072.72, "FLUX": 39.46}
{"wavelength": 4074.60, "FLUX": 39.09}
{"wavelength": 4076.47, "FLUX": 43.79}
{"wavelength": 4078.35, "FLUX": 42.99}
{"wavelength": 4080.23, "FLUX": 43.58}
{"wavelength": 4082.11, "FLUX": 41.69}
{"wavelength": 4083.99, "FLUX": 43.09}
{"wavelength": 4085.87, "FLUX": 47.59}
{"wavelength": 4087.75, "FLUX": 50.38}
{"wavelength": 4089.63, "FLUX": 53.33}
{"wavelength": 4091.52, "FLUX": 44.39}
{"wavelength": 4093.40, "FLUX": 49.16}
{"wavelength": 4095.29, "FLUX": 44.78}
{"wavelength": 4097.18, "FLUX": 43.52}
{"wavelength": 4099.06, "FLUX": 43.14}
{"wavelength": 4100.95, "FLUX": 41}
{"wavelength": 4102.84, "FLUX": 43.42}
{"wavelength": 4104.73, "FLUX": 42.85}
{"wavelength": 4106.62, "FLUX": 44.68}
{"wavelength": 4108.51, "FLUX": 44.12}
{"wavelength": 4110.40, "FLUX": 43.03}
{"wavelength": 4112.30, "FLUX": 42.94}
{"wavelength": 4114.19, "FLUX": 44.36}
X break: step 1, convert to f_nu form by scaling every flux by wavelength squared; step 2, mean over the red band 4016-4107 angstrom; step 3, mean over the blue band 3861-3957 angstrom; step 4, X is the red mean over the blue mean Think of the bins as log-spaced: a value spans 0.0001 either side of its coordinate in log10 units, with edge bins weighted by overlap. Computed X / 1.9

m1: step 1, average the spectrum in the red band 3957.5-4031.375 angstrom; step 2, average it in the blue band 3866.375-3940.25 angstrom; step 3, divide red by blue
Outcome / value 1.51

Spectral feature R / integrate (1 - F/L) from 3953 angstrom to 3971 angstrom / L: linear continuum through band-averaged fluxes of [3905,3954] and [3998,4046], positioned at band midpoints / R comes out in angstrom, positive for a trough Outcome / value 4.8 angstrom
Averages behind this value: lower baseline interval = 25.2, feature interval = 23.4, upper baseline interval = 44.9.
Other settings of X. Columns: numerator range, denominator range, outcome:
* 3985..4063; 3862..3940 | 1.90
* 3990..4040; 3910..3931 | 1.76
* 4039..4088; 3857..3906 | 1.86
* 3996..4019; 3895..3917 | 1.55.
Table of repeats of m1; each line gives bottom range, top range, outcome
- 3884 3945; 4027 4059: 1.78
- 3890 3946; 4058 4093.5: 1.72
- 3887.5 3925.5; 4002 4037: 1.57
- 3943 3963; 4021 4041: 1.53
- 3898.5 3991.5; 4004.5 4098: 1.65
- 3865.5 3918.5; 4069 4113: 1.65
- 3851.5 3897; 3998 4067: 1.82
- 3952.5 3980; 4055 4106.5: 1.73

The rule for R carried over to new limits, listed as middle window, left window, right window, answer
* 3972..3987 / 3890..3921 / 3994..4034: 2.7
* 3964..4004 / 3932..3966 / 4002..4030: 3.4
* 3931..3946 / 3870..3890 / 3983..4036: 6.8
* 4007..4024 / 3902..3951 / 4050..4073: -4.5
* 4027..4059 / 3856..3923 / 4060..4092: -3.3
